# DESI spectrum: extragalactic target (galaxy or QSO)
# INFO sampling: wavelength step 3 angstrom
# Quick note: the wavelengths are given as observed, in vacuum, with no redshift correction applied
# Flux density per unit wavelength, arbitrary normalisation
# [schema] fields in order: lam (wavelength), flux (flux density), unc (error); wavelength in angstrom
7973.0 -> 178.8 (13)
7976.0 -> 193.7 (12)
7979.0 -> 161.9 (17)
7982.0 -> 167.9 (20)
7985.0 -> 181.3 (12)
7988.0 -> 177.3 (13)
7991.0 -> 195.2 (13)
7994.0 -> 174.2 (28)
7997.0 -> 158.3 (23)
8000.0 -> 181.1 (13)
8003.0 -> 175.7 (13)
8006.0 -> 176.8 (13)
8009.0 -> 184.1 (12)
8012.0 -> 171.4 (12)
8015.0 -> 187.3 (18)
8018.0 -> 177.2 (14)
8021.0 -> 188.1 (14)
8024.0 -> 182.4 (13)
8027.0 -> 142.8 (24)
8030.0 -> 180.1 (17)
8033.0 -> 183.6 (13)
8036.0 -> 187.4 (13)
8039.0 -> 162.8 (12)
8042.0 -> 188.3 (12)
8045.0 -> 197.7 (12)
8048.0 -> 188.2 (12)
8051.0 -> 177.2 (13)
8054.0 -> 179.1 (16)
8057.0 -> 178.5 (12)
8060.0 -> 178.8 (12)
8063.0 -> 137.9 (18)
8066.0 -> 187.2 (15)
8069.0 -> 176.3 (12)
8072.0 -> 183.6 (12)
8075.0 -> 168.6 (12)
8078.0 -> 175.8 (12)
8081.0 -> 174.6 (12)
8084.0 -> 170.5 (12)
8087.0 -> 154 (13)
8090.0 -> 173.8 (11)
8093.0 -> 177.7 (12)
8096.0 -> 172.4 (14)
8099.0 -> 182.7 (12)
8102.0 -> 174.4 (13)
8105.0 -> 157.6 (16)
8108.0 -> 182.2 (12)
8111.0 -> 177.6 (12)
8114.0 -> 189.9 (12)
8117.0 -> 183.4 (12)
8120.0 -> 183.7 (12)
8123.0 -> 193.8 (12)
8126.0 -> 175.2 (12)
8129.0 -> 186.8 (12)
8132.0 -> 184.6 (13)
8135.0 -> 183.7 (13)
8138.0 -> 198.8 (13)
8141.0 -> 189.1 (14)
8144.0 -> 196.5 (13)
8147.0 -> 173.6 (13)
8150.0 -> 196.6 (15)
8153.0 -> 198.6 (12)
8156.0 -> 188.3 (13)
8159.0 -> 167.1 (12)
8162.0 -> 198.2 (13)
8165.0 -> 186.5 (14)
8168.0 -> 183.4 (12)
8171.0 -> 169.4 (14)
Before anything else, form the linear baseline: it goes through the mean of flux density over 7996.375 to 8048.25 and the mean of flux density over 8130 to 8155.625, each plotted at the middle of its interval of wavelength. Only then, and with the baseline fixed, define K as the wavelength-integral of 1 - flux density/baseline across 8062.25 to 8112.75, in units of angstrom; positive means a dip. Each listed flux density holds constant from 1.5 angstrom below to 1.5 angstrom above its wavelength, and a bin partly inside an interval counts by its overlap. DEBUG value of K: 3.3 angstrom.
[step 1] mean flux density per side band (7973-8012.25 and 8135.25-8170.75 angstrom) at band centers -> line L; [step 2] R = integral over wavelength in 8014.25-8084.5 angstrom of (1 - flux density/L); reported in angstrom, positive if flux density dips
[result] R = 1.4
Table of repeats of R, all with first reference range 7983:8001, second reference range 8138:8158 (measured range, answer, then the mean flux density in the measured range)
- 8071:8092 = 1.5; 171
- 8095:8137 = 1.6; 181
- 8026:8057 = 0.4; 179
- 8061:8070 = 0.8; 167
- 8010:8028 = 0.4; 176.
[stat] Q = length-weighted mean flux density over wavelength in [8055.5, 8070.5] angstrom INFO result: 172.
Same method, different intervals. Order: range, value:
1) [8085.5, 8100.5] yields 172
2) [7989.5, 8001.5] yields 177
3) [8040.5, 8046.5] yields 193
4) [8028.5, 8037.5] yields 184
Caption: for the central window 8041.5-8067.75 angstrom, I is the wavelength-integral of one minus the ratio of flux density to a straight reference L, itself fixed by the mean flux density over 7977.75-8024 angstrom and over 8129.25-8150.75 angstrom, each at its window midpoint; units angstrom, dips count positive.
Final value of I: 0.4 angstrom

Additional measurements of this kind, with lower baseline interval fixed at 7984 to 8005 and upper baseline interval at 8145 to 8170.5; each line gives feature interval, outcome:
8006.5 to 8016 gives -0.1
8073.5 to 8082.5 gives 0.4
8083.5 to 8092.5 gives 0.8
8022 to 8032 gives 0.5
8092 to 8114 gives 0.9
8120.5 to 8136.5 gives 0.0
